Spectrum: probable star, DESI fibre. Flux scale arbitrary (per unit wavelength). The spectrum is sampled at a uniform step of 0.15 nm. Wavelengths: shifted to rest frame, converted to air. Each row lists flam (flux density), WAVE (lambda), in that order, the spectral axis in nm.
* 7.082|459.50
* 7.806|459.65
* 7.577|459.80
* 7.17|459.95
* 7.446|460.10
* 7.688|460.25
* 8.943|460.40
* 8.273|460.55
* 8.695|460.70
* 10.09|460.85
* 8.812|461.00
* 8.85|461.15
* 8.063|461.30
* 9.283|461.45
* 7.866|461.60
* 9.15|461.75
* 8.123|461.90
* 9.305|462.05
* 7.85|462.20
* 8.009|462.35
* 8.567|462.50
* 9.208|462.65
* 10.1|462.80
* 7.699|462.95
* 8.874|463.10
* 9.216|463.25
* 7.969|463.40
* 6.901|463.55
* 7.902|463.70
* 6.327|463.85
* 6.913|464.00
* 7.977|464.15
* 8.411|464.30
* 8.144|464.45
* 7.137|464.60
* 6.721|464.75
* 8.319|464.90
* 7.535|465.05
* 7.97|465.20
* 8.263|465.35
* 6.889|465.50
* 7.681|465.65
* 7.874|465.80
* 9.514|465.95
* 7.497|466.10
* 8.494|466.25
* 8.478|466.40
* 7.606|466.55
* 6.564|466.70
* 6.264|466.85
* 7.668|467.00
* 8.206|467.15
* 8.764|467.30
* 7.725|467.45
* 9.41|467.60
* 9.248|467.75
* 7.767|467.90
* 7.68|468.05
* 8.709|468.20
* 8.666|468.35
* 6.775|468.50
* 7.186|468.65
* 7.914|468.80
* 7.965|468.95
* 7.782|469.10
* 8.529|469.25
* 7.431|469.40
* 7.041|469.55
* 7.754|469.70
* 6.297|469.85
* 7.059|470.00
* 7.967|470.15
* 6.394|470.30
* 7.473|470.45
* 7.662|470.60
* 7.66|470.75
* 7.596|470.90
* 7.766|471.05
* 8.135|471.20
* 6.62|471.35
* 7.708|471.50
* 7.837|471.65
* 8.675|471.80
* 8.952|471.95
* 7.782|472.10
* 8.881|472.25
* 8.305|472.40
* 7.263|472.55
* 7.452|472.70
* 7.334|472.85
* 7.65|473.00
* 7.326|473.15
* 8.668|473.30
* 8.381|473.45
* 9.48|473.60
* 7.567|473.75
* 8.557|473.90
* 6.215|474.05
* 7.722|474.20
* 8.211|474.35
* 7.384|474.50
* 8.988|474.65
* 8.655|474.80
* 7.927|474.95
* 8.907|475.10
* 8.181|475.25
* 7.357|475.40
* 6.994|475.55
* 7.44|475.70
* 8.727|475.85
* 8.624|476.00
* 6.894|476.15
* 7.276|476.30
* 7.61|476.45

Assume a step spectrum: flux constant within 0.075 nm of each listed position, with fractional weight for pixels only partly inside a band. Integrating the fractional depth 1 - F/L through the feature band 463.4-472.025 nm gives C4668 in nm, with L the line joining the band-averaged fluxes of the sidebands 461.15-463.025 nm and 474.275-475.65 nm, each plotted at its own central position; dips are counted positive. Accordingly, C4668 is 0.640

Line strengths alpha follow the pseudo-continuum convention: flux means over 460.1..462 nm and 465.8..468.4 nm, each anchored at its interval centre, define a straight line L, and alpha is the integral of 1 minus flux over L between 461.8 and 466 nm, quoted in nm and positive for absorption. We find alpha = 0.17 nm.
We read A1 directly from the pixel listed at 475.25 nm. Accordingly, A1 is 8.181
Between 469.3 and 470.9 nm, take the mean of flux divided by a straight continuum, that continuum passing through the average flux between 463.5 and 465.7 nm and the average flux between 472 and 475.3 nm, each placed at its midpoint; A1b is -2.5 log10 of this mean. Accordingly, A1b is 0.077 mag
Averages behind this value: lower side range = 7.54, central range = 7.31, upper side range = 8.04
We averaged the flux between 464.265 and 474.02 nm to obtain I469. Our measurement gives 7.84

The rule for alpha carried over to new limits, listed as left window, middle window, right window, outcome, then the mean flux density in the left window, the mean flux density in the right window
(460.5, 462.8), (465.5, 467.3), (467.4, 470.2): 0.073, 8.73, 7.84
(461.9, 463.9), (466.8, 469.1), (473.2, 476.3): 0.052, 8.32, 8.02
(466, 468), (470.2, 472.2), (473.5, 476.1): 0.073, 7.99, 8.05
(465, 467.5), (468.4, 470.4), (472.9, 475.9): 0.123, 7.83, 8.01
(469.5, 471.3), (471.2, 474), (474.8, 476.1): -0.123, 7.39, 8.03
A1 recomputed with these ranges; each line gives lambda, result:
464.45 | 8.144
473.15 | 7.326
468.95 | 7.965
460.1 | 7.446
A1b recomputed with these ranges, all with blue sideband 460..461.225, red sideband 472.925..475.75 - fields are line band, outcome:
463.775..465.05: 0.125 mag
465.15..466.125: 0.050 mag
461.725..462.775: -0.019 mag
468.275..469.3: 0.055 mag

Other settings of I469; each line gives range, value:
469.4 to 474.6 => 7.73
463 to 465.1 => 7.74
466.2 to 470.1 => 7.8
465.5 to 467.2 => 7.76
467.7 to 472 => 7.72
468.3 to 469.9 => 7.58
